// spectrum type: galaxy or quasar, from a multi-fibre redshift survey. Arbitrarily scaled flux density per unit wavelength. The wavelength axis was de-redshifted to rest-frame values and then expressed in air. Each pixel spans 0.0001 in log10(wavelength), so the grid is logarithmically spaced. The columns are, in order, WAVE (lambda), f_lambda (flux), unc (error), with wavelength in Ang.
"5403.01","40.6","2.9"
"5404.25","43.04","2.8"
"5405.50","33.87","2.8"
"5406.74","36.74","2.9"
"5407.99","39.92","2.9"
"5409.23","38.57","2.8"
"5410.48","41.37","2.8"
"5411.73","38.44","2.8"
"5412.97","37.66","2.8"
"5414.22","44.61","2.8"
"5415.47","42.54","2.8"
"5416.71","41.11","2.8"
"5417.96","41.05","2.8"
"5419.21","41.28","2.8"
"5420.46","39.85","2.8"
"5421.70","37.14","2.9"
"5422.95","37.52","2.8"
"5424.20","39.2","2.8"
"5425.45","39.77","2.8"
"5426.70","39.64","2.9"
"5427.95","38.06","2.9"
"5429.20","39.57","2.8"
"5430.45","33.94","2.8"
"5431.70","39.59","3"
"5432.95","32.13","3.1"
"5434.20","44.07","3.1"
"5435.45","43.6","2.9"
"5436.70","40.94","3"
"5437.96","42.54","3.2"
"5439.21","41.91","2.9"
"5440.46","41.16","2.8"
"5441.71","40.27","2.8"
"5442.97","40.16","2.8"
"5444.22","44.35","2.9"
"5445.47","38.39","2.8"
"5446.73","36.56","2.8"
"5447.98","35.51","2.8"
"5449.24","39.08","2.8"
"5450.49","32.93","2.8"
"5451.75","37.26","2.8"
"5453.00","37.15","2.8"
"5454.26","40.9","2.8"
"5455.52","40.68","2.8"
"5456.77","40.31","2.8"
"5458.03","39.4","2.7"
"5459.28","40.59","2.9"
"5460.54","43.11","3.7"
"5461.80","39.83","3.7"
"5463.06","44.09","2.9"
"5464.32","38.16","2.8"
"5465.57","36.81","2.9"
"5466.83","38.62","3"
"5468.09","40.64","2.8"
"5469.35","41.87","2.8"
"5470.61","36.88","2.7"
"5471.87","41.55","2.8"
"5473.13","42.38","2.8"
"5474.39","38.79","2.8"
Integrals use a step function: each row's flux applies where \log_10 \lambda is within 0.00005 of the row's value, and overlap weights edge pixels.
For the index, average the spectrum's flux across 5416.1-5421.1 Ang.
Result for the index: 40.8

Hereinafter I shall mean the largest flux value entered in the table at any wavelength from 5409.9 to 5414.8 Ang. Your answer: 44.61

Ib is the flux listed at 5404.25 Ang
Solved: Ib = 43.04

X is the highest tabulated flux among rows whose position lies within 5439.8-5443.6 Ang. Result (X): 41.16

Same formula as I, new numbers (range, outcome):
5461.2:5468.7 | 44.09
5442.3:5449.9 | 44.35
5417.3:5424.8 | 41.28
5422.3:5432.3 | 39.77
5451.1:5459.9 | 40.9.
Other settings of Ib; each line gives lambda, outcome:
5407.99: 39.92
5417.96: 41.05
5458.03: 39.4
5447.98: 35.51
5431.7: 39.59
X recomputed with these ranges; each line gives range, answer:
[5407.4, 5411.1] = 41.37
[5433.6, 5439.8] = 44.07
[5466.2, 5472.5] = 41.87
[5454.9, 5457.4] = 40.68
